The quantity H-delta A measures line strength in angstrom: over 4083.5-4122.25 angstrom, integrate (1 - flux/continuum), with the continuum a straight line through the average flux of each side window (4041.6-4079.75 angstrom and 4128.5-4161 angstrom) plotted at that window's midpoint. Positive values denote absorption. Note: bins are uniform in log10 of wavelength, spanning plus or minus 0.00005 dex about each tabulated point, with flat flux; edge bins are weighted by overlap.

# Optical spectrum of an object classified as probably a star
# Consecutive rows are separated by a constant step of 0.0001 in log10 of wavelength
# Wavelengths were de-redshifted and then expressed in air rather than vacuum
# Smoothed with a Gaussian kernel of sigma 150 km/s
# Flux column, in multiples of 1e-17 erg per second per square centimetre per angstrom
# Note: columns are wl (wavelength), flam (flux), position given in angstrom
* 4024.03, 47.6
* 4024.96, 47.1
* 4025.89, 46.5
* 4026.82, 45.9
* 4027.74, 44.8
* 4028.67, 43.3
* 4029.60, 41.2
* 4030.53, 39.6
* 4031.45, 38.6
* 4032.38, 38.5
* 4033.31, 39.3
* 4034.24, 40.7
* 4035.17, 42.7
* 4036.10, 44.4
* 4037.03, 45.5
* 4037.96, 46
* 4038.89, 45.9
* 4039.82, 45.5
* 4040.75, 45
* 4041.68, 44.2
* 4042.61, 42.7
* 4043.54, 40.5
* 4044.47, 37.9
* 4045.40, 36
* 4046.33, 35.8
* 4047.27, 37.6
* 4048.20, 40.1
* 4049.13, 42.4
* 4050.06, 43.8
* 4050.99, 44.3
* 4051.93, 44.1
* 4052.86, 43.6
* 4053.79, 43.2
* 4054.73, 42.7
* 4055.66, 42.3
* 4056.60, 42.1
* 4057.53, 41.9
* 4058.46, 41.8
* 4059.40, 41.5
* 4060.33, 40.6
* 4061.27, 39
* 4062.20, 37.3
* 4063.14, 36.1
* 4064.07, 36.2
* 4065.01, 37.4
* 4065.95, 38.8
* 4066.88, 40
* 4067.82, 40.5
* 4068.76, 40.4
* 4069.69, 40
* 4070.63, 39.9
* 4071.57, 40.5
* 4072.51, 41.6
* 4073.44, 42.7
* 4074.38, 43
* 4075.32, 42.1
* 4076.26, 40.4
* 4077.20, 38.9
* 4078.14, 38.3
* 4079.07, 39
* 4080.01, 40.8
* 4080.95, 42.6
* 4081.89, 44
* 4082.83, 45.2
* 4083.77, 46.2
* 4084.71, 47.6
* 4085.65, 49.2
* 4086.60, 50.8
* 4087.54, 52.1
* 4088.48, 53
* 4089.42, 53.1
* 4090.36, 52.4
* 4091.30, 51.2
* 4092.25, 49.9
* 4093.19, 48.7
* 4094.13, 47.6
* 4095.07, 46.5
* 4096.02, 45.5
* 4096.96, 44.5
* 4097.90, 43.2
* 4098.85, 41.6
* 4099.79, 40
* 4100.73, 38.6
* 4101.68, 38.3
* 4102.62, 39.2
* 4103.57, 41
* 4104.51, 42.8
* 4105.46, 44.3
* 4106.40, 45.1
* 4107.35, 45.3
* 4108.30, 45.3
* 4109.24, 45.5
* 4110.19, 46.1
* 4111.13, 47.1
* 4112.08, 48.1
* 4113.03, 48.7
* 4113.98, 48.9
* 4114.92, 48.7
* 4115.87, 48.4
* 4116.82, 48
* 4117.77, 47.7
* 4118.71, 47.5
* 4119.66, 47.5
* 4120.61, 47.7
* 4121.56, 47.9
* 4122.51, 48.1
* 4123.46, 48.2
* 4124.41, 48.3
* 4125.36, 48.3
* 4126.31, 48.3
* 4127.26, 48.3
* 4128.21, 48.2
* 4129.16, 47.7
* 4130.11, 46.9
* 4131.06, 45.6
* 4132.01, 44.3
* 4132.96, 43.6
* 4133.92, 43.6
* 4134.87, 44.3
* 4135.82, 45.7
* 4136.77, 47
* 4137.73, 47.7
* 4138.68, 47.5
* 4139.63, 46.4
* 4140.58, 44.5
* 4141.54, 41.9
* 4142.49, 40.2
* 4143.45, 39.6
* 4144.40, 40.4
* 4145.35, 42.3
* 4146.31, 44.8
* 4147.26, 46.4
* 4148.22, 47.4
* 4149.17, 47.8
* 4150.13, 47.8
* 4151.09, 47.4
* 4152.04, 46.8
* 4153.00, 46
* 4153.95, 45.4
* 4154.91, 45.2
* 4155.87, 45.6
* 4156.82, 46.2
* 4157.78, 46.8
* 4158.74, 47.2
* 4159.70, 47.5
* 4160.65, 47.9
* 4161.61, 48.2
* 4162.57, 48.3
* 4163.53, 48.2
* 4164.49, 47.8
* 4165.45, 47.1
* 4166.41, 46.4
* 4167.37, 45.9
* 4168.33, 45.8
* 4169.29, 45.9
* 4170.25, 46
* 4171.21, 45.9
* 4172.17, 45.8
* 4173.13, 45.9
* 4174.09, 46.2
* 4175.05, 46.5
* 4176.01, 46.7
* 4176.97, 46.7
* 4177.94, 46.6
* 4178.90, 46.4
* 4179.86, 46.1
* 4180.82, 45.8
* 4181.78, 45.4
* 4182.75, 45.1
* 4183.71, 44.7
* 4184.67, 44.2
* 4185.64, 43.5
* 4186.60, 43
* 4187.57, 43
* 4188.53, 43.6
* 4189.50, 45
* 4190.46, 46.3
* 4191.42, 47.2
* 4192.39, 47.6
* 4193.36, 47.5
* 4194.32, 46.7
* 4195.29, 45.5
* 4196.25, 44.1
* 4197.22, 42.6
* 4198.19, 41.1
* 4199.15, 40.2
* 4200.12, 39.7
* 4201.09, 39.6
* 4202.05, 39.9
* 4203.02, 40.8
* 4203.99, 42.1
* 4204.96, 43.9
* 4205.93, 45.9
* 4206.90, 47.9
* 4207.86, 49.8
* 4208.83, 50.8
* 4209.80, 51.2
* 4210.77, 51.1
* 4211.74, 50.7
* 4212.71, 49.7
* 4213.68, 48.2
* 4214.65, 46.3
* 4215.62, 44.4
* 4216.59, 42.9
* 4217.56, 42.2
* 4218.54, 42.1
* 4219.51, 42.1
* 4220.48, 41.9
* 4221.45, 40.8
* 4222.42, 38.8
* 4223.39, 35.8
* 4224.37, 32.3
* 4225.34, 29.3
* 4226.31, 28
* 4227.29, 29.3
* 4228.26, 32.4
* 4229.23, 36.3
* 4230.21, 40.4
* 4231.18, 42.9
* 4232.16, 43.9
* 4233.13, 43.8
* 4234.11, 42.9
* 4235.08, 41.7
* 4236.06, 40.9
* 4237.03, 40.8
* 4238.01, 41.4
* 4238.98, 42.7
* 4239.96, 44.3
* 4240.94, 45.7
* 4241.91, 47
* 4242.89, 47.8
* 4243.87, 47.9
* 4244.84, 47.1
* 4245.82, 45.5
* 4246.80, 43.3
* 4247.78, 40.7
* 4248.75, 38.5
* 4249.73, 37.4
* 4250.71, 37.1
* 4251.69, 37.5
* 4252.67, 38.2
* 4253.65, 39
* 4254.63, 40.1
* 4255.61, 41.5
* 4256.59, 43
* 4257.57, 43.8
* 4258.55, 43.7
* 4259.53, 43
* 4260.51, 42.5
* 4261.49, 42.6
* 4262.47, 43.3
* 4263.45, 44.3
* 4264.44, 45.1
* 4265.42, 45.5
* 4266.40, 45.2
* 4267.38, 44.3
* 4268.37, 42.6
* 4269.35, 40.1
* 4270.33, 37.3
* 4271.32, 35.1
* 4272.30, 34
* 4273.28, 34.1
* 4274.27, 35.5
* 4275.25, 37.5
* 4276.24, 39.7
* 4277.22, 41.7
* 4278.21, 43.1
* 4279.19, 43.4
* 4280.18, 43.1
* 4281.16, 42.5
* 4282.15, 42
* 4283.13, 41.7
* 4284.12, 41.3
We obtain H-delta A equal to -3.3 angstrom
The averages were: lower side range 40.5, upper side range 45.5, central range 46.6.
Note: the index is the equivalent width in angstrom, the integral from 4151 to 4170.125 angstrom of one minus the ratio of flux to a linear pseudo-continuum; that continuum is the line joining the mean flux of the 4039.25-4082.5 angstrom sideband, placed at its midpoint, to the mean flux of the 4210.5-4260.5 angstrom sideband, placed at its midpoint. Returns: -2.6 angstrom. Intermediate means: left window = 40.9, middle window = 46.8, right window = 41.5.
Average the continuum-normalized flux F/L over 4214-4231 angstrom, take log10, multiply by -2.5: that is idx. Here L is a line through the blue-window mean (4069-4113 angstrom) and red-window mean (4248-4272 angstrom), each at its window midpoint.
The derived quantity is 0.10 mag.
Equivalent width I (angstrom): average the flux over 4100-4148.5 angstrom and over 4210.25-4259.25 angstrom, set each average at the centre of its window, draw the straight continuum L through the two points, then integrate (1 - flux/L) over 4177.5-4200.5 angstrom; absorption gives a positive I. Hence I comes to -0.8 angstrom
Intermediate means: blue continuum 45.5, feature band 44.6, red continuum 41.5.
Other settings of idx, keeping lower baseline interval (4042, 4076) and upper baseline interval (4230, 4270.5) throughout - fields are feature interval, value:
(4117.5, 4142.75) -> -0.13 mag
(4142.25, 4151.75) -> -0.08 mag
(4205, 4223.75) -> -0.08 mag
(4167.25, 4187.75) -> -0.09 mag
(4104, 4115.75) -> -0.13 mag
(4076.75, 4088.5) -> -0.10 mag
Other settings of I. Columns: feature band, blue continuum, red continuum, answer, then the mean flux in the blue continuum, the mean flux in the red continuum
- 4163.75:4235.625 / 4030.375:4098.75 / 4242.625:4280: -3.18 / 42.9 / 41.3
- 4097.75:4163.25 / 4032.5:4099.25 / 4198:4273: -4.80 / 43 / 42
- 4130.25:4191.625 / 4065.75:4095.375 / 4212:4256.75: -4.12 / 44.7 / 41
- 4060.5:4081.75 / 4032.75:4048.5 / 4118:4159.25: 1.58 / 41.7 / 46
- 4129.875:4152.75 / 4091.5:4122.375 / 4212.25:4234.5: -0.59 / 45.6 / 39.8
